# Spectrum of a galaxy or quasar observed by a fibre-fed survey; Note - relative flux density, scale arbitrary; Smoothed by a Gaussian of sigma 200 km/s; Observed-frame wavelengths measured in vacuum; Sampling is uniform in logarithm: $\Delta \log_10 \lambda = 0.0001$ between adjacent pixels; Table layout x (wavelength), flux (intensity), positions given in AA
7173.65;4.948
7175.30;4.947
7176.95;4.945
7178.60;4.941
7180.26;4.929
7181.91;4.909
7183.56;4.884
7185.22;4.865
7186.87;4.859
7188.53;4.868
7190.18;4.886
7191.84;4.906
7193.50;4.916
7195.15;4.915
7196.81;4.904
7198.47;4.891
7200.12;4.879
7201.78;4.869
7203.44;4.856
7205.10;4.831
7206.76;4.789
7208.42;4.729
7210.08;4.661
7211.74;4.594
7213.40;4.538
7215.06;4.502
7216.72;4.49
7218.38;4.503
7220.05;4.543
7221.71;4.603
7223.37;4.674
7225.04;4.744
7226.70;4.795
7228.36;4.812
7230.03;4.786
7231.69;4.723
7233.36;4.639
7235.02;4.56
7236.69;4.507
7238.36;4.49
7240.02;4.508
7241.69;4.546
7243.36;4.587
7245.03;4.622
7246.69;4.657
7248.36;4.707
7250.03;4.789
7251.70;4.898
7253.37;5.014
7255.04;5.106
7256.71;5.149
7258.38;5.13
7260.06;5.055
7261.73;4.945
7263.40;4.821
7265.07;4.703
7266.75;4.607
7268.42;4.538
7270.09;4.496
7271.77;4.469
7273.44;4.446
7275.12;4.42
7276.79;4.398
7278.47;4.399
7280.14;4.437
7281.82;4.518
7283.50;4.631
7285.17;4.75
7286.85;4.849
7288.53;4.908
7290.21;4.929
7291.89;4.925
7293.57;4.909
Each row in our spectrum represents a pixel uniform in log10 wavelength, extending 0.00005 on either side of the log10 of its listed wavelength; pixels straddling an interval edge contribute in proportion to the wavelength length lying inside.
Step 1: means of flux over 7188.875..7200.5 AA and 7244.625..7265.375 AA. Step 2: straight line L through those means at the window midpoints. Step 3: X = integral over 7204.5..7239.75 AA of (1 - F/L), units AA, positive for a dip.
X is 1.9 AA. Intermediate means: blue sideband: 4.9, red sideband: 4.9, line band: 4.64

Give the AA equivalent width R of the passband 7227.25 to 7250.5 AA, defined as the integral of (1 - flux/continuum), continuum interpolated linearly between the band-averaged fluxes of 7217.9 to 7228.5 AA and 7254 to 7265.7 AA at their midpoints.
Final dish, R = 0.8 AA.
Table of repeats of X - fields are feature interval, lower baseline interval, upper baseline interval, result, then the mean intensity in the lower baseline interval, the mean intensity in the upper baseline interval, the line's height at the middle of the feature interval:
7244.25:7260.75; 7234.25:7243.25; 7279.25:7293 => -1.2 AA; 4.52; 4.74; 4.59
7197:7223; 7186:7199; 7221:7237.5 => 0.6 AA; 4.89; 4.69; 4.79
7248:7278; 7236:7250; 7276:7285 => -1.4 AA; 4.59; 4.5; 4.54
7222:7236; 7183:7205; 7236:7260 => 0.3 AA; 4.88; 4.78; 4.81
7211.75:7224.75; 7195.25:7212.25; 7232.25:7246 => 0.4 AA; 4.81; 4.56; 4.71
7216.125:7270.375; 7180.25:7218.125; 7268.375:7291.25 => -0.5 AA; 4.8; 4.59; 4.68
